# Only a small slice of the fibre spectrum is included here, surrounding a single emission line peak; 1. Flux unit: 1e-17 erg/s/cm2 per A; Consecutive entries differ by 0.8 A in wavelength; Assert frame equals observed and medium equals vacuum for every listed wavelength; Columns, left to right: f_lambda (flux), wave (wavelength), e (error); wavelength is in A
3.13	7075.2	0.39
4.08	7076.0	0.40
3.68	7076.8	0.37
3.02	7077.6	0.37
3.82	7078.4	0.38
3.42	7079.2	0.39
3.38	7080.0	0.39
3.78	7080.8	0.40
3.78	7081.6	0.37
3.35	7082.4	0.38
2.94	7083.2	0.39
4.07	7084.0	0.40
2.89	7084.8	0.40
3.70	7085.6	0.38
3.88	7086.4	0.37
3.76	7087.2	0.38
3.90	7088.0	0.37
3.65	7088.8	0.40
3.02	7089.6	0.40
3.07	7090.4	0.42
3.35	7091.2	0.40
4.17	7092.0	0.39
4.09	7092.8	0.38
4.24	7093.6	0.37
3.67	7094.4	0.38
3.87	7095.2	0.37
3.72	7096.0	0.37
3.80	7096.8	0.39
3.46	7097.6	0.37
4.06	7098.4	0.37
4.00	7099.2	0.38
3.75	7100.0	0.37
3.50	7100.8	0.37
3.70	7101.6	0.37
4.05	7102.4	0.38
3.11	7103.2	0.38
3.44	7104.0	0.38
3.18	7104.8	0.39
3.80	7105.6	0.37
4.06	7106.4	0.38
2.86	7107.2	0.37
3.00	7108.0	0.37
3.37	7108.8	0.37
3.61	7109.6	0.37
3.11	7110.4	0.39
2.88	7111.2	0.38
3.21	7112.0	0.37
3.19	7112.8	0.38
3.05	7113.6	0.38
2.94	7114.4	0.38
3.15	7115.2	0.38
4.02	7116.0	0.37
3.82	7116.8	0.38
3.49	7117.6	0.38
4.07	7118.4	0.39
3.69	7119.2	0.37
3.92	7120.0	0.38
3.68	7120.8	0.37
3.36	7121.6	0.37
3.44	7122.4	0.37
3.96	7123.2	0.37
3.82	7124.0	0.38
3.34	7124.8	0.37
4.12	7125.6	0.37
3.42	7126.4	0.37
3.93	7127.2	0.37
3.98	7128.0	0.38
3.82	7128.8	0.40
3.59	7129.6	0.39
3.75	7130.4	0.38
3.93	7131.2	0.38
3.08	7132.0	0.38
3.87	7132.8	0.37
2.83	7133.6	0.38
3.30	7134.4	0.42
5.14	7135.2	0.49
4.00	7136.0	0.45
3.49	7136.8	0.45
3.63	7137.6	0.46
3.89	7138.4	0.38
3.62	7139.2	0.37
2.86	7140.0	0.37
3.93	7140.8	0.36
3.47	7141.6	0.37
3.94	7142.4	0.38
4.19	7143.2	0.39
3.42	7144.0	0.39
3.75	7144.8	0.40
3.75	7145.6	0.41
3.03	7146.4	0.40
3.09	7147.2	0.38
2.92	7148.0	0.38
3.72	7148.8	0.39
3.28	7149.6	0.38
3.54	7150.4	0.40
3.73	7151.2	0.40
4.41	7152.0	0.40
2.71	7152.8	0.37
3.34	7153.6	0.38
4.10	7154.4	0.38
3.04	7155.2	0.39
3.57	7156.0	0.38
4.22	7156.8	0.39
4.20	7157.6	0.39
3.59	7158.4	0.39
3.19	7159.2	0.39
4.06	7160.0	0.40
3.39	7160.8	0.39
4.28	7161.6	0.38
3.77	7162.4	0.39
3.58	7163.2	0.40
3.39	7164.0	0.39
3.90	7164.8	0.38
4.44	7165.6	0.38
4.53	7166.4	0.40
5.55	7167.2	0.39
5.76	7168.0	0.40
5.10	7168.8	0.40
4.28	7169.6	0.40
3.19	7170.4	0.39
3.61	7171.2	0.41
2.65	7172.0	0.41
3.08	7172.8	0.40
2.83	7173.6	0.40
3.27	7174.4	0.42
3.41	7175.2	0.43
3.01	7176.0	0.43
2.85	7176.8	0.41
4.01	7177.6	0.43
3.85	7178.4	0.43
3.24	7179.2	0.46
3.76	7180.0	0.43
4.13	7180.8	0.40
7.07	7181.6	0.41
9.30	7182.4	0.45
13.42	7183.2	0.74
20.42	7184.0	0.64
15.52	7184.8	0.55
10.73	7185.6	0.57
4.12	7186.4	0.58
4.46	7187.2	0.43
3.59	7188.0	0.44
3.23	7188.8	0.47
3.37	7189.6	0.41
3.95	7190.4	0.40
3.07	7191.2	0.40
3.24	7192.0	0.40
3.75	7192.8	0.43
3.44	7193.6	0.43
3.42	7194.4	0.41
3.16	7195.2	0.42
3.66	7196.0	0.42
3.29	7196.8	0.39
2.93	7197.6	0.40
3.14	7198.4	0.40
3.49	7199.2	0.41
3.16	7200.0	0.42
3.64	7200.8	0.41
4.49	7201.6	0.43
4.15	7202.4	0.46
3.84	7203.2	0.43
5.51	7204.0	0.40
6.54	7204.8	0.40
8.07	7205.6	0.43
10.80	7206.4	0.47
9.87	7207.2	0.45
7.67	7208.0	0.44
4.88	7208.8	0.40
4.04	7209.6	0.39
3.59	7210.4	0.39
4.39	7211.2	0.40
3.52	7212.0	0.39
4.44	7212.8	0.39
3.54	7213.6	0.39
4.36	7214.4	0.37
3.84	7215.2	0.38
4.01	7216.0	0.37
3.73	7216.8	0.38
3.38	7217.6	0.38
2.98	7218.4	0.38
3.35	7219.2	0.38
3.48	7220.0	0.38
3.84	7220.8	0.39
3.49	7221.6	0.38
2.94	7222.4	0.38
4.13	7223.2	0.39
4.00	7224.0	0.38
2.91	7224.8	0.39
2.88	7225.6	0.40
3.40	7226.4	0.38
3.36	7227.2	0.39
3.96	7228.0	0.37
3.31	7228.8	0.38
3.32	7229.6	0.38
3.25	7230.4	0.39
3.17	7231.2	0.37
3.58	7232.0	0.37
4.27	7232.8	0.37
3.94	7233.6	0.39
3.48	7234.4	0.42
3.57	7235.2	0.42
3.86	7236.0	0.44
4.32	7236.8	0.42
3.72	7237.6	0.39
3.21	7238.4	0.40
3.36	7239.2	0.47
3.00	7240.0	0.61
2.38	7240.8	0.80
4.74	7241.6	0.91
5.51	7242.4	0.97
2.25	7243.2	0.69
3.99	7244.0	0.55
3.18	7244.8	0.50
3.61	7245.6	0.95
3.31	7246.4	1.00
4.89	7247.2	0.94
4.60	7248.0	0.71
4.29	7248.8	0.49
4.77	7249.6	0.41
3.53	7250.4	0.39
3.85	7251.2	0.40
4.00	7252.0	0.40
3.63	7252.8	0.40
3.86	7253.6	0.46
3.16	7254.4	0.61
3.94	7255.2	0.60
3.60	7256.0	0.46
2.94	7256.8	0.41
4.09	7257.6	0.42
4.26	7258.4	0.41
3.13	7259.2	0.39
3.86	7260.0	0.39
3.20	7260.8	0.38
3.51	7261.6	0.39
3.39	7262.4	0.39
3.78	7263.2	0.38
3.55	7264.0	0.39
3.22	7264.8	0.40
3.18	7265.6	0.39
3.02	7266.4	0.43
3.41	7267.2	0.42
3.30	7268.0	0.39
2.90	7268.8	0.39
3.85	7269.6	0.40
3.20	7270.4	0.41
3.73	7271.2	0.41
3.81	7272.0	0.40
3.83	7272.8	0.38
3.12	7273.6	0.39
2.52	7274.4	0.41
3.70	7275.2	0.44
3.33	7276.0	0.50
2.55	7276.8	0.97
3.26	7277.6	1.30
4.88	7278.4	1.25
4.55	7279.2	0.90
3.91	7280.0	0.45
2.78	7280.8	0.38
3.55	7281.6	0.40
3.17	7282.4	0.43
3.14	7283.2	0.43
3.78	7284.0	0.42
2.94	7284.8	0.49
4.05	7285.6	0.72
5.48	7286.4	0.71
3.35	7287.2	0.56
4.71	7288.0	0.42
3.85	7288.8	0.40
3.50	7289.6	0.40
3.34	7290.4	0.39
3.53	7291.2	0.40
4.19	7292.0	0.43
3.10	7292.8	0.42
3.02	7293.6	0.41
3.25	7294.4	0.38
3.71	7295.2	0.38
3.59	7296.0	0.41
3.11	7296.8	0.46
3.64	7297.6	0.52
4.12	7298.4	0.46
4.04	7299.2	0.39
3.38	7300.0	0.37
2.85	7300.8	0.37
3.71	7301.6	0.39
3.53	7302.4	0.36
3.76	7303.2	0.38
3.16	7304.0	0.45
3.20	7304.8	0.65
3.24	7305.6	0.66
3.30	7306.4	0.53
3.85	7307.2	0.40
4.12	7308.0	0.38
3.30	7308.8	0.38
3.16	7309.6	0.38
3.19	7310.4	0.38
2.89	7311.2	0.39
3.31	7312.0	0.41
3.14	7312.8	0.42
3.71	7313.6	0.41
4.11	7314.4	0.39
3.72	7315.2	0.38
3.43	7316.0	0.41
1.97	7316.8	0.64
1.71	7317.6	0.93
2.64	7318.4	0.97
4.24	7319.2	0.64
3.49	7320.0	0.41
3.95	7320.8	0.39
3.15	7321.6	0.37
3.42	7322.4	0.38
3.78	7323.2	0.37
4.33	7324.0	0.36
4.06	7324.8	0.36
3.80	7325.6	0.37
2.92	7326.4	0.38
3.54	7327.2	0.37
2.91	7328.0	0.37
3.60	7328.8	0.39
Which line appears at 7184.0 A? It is H-alpha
